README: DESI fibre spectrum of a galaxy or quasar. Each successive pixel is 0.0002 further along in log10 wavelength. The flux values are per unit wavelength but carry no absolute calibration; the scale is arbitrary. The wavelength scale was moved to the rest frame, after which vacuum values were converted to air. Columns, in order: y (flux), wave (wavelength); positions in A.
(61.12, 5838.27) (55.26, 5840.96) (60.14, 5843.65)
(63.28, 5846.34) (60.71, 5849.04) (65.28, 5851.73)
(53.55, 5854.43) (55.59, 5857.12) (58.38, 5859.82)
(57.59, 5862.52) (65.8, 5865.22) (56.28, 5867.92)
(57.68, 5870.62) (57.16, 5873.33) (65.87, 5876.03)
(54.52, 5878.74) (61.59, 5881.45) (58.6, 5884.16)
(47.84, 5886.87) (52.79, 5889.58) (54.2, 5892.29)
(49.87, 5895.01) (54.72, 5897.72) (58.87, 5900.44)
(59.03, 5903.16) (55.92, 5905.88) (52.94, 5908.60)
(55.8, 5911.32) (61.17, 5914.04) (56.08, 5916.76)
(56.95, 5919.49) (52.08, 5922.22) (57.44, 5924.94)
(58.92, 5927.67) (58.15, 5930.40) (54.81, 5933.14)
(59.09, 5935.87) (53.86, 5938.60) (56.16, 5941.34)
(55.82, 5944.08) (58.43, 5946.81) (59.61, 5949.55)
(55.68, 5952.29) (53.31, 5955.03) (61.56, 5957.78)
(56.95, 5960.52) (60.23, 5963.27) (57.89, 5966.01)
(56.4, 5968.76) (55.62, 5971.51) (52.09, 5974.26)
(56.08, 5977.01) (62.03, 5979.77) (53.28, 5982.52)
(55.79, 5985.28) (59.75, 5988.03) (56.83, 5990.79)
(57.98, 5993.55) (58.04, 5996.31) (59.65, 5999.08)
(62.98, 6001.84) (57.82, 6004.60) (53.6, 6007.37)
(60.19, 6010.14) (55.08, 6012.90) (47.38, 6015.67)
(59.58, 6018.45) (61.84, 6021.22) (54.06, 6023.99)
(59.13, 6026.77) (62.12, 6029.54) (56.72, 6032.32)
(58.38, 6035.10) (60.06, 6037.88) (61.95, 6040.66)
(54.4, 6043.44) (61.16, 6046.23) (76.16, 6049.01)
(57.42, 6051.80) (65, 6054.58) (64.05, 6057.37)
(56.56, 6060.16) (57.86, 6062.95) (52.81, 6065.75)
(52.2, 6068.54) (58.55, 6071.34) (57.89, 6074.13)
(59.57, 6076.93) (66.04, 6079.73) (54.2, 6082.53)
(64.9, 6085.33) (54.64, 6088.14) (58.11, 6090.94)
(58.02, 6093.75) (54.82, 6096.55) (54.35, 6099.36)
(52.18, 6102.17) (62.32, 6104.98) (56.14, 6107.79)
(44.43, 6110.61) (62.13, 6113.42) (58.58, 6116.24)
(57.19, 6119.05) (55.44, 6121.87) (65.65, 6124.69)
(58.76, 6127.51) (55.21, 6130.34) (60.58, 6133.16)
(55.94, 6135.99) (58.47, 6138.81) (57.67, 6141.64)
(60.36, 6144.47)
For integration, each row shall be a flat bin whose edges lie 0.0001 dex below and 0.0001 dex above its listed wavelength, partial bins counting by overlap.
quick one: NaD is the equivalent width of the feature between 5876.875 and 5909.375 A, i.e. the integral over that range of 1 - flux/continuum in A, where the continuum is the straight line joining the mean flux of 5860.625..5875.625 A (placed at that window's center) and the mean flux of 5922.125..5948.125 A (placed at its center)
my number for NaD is 1.7 A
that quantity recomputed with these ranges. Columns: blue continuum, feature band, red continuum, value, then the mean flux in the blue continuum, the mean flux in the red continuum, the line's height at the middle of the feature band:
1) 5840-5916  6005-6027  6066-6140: 0.5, 57.5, 57.5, 57.5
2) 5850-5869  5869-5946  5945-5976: 2.3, 59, 57.1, 58.1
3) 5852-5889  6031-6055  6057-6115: -1.6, 57.8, 57.1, 57.2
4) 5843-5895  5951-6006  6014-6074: 1.0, 58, 58.9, 58.6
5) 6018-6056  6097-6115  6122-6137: 1.2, 60.6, 59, 59.4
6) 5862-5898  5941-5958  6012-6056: 0.3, 56.8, 59.5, 58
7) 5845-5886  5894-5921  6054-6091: 1.4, 59.3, 58.6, 59.2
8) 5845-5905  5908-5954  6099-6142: 0.7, 57.7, 57.2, 57.6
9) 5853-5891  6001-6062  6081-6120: -2.7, 57.4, 56.6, 56.8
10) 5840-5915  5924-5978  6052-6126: 0.7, 57.5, 57.8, 57.6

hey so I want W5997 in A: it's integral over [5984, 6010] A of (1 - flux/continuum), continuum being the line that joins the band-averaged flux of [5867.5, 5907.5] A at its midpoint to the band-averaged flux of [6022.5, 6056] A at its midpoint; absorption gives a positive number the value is 0.5 A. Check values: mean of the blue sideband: 56.3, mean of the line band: 58.2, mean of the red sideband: 60.6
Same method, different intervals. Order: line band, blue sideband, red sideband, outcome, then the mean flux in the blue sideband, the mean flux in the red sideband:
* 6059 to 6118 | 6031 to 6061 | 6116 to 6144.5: 2.8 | 61.2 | 58.4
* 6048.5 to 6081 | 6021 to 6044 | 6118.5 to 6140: -0.7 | 58.7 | 58.4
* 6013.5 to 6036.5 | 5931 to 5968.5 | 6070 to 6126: 0.1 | 57.2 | 57.7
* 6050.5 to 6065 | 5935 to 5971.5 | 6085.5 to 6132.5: -0.7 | 57.2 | 57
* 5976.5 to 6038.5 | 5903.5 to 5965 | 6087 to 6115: -1.5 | 56.9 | 55.7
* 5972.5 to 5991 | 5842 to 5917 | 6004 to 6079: 0.6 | 57.6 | 58.7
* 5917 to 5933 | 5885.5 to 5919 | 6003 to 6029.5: -0.3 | 55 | 56.9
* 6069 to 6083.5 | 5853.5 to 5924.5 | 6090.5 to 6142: -0.5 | 56.6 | 57.1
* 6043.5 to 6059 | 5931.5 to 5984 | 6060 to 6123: -1.9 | 56.8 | 56.9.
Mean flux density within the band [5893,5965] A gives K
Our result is 56.7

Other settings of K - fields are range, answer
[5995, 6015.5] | 57.6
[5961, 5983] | 56.9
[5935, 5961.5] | 57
